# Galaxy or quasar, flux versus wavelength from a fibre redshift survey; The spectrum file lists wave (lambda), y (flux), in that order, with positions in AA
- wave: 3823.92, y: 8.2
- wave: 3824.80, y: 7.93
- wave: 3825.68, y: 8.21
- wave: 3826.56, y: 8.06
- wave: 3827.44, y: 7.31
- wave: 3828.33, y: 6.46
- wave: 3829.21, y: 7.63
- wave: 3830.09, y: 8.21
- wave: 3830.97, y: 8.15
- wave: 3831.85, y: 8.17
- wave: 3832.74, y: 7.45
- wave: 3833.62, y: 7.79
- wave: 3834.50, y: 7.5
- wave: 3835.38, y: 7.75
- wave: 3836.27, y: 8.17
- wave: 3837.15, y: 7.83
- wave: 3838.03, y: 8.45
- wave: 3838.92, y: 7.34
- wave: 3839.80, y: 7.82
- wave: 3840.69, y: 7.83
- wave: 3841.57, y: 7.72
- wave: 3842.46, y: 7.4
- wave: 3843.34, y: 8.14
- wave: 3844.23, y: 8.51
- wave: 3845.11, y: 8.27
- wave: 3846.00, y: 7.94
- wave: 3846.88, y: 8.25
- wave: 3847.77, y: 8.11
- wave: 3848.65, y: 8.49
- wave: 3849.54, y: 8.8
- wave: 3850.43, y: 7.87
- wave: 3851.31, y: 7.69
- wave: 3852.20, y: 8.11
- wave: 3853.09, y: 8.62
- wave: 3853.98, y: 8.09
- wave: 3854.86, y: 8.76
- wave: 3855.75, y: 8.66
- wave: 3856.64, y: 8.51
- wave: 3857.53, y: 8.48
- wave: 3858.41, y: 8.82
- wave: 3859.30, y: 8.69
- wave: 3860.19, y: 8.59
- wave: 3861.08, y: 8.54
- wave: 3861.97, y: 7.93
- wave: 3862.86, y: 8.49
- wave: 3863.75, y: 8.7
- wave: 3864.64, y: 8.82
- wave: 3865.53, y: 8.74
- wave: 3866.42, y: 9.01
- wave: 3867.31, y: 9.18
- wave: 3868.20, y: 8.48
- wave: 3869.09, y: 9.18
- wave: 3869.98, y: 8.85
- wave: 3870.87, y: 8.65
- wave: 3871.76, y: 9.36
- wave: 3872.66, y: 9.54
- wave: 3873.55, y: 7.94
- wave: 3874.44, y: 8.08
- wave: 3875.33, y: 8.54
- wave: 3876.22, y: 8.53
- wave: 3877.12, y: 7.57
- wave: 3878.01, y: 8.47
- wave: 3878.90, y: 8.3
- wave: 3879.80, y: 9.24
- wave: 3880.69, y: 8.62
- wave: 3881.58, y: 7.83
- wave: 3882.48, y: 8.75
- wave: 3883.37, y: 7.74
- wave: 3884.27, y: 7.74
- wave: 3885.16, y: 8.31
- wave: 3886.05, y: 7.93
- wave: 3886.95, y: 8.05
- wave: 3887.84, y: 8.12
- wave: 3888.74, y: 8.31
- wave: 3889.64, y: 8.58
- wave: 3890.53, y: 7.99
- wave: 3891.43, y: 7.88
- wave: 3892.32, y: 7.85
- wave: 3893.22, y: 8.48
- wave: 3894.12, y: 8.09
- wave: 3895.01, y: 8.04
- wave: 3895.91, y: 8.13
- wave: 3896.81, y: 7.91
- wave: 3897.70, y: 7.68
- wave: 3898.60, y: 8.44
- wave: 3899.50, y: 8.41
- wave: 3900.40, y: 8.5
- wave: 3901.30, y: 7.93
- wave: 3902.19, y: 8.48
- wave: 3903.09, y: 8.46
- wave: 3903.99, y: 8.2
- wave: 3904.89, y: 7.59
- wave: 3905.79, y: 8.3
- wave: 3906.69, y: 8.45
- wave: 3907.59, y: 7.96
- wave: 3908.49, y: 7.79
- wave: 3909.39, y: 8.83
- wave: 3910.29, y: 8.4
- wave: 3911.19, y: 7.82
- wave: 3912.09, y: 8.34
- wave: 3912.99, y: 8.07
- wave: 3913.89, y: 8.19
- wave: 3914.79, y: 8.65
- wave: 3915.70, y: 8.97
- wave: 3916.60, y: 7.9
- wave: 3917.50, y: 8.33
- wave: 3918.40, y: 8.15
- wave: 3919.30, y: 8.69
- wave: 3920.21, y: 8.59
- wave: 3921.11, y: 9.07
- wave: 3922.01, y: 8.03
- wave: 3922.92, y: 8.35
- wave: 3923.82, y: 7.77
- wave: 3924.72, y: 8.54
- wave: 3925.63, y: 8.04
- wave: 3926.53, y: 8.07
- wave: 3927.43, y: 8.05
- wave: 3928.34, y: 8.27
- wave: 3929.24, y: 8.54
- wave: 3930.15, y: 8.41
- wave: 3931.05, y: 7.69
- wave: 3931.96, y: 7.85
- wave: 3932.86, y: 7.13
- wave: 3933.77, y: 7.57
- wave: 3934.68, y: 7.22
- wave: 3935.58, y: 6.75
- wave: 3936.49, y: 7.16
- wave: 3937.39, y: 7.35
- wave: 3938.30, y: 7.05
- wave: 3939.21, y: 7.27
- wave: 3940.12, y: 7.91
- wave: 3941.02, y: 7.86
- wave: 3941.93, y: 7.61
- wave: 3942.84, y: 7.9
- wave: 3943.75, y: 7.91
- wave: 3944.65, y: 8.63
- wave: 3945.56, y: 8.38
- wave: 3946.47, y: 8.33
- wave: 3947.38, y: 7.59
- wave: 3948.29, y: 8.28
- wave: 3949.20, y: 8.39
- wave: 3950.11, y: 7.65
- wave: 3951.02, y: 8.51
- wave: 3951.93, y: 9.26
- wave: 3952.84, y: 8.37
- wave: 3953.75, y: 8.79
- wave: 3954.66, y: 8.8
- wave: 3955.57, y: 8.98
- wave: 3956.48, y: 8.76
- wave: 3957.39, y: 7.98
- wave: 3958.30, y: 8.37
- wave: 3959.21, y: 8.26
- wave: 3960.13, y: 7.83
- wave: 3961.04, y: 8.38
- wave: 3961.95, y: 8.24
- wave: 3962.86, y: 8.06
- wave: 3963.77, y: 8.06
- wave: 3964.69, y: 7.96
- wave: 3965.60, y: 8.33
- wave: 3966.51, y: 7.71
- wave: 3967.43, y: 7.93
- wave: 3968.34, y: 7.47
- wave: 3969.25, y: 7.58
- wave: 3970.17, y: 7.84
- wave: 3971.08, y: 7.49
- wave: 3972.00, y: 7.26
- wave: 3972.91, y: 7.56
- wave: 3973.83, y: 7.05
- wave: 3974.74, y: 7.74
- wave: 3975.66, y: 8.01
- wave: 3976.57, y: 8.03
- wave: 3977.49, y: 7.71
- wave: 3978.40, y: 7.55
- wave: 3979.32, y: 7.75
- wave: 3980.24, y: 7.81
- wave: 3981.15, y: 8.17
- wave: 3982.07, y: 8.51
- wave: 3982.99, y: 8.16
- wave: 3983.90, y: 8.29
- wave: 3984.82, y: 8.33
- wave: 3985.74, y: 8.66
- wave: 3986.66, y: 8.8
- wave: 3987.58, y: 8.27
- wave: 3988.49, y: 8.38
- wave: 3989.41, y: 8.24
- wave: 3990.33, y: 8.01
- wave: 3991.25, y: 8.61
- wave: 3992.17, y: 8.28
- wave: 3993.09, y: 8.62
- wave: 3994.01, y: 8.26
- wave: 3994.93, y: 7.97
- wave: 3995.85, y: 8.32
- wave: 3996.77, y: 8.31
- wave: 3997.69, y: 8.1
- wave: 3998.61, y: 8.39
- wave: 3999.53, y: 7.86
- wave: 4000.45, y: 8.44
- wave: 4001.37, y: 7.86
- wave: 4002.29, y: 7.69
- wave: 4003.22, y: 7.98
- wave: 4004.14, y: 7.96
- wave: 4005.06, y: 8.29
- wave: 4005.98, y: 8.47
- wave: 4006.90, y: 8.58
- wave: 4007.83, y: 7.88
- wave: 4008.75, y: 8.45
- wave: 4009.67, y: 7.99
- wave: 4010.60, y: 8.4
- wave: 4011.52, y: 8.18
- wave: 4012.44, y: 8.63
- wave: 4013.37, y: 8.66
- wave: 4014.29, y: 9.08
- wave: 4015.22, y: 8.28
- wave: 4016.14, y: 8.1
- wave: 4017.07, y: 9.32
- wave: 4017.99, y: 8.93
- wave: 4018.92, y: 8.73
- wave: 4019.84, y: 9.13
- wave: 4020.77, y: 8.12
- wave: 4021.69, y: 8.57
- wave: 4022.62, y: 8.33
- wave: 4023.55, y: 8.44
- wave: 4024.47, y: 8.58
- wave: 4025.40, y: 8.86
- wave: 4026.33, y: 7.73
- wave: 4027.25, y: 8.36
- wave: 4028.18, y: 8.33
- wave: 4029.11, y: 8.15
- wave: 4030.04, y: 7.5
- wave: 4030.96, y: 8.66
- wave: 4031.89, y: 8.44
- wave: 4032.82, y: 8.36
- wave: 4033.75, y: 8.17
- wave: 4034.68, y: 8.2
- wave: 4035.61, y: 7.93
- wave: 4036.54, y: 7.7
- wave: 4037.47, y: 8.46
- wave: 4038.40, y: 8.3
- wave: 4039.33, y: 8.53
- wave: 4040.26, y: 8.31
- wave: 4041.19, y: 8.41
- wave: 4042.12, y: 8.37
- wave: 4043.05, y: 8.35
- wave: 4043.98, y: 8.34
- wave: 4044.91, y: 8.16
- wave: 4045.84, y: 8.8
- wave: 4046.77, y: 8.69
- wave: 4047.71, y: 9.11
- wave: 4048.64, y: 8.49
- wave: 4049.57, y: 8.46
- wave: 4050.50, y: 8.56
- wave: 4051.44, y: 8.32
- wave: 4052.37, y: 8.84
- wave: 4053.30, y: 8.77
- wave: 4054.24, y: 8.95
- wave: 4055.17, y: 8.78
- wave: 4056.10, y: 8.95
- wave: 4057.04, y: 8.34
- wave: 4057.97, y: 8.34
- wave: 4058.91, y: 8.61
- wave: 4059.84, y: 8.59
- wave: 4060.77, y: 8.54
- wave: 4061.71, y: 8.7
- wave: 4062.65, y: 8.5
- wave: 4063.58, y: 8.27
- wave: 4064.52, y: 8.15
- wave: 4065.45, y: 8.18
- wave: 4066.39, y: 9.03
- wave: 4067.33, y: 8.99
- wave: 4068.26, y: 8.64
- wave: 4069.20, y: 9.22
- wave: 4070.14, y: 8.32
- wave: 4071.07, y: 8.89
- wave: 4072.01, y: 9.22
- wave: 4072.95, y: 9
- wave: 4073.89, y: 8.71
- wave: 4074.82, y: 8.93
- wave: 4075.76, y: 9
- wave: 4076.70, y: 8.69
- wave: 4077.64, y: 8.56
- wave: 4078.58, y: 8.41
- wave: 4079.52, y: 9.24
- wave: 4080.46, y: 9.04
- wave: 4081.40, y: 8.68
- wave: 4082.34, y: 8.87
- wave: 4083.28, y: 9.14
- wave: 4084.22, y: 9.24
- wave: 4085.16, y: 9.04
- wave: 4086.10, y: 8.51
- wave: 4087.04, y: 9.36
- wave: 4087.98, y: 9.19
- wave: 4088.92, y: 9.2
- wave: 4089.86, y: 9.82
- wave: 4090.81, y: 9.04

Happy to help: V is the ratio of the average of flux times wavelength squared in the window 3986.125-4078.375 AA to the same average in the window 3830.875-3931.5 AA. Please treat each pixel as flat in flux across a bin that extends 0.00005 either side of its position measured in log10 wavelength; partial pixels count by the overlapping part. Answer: 1.1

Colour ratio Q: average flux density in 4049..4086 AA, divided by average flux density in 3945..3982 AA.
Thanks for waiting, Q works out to 1.08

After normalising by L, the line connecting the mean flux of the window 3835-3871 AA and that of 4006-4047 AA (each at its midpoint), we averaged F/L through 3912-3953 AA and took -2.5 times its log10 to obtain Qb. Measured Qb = 0.04 mag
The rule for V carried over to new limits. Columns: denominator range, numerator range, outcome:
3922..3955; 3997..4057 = 1.10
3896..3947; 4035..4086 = 1.15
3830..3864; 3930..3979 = 1.02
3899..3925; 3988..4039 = 1.06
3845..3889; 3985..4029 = 1.06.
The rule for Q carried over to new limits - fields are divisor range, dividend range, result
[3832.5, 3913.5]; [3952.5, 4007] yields 0.98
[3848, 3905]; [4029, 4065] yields 1.01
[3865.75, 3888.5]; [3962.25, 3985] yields 0.93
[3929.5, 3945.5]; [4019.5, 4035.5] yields 1.09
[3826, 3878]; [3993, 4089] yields 1.03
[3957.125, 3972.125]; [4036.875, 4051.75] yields 1.07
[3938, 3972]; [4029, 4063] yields 1.04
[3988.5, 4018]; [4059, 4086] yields 1.06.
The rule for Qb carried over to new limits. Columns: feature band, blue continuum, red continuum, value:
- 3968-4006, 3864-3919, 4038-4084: 0.06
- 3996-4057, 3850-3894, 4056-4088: 0.04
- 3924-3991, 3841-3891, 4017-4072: 0.06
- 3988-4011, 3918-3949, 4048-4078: 0.01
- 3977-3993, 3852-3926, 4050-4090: 0.05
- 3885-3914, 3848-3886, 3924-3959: 0.02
